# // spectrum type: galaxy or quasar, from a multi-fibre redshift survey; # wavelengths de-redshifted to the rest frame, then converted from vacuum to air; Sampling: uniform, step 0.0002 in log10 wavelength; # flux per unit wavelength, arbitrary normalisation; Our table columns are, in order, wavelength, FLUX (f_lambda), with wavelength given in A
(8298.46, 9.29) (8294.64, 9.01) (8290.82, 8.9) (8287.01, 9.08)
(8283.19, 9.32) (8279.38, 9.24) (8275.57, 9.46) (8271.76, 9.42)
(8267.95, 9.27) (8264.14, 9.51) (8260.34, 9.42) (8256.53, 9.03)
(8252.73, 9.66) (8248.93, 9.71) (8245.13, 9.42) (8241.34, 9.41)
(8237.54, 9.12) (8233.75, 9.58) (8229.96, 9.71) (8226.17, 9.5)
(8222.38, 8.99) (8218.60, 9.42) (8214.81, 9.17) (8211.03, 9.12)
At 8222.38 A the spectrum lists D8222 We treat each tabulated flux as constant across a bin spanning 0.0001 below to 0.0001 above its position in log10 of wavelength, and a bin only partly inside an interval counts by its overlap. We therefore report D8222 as 8.99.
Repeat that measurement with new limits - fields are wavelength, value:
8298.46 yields 9.29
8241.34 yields 9.41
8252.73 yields 9.66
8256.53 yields 9.03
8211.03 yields 9.12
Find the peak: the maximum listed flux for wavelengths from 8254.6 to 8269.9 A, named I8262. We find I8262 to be 9.51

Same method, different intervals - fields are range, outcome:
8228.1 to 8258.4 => 9.71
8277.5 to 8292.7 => 9.32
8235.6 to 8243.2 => 9.41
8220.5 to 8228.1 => 9.5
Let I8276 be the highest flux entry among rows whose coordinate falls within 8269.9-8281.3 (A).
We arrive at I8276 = 9.46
